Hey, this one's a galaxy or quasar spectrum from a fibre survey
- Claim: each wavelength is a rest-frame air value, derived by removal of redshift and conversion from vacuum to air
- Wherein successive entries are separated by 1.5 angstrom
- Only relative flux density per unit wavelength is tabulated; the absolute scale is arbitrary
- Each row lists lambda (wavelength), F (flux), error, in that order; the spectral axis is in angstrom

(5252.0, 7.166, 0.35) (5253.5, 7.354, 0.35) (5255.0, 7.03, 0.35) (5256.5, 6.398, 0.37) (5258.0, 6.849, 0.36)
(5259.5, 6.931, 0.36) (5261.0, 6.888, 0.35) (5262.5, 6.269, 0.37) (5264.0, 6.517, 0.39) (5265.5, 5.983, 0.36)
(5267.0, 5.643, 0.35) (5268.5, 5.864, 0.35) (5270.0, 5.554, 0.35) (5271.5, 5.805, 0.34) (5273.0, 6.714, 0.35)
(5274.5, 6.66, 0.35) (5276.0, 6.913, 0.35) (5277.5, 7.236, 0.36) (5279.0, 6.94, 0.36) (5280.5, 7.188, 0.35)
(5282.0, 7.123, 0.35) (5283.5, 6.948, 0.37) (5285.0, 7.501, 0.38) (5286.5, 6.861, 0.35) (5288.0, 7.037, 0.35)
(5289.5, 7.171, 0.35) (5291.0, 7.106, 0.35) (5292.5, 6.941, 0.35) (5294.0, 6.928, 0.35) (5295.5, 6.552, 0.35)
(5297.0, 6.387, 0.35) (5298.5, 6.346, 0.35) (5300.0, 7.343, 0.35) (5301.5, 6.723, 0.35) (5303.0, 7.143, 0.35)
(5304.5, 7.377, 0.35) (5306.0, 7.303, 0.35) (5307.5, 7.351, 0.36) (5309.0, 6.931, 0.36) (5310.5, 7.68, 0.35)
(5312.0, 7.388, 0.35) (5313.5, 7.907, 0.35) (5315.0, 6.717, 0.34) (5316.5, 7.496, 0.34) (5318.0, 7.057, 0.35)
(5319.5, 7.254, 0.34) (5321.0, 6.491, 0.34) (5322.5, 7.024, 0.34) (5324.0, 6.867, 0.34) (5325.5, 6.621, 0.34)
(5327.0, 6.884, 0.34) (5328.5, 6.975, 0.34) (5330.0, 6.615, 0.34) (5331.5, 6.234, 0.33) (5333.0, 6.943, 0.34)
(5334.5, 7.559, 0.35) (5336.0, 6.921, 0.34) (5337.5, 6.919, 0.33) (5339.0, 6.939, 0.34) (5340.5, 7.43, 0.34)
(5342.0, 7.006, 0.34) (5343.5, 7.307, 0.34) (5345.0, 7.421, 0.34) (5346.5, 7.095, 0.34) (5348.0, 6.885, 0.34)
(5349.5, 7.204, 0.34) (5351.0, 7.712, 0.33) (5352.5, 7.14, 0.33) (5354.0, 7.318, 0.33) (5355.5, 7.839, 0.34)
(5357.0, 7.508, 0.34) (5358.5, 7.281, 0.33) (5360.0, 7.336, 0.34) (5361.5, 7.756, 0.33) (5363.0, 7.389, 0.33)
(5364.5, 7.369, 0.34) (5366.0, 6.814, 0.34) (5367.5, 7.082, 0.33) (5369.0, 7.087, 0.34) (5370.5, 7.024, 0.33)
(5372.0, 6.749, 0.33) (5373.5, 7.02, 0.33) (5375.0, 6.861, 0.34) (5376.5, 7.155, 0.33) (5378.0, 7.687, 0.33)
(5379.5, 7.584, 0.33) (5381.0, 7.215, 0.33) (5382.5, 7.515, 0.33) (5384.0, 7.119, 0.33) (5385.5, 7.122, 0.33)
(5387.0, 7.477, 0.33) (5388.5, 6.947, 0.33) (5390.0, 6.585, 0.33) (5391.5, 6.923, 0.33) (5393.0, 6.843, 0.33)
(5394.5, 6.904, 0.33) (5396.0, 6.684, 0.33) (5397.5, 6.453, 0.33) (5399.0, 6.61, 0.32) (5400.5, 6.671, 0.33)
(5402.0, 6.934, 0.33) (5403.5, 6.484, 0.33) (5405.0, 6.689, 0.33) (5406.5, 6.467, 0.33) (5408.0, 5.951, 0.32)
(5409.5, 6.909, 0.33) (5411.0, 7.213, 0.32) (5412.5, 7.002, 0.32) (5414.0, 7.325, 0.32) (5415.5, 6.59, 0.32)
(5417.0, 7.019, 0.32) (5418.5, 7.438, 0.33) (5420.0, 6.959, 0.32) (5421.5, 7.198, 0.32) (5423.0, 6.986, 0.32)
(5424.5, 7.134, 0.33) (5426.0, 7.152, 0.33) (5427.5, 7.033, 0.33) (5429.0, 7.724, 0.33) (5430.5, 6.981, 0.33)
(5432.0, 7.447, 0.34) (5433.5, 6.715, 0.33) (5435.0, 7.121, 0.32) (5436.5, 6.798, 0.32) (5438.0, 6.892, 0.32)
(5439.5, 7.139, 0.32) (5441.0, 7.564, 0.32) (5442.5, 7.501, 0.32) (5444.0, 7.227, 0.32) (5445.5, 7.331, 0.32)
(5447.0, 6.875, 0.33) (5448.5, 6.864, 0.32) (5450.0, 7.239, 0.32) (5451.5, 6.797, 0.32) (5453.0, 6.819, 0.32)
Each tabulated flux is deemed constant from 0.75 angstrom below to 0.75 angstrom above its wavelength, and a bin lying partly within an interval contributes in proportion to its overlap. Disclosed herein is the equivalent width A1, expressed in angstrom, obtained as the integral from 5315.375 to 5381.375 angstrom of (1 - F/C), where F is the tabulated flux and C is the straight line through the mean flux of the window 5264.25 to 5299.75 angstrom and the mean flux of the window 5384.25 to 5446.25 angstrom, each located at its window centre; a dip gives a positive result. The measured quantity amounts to -2.96 angstrom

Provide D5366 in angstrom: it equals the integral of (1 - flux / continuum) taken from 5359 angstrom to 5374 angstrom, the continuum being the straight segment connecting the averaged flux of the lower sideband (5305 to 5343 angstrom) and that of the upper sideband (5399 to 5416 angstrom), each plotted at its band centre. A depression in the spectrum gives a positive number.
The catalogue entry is -0.6 angstrom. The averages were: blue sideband 7.06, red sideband 6.74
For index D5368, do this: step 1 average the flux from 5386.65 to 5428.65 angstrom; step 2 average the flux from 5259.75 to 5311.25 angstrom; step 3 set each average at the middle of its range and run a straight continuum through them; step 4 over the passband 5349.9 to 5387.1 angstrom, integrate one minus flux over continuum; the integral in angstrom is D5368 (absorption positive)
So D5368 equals -2.3 angstrom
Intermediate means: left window 6.79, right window 6.88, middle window 7.28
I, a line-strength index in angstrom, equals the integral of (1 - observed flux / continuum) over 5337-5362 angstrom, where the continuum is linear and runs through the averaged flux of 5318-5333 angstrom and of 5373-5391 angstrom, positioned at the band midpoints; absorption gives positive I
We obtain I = -1.2 angstrom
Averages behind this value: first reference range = 6.8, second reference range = 7.19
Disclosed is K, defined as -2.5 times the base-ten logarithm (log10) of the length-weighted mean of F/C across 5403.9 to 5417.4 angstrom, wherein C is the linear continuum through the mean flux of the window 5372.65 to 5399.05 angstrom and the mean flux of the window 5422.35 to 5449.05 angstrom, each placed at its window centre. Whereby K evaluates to 0.05 mag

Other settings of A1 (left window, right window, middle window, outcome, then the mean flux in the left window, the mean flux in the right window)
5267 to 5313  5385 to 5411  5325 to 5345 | -0.4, 6.89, 6.75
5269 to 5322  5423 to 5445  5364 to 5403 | 0.5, 6.97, 7.17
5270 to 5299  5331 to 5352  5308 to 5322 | -0.5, 6.83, 7.12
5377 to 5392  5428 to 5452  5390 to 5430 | 1.6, 7.22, 7.14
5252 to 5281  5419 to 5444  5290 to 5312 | -1.1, 6.58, 7.15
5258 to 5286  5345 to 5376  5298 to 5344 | -0.7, 6.6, 7.23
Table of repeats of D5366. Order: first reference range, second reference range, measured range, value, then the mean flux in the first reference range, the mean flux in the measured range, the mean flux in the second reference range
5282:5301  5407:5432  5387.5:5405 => 0.71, 6.93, 6.74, 7.04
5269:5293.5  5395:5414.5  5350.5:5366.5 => -1.52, 6.85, 7.41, 6.72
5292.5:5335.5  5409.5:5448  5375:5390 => -0.38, 7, 7.25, 7.13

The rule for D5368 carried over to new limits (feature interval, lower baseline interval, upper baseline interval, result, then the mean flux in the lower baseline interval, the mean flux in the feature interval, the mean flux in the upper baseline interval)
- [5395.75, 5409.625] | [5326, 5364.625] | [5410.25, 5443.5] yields 1.1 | 7.19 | 6.57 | 7.13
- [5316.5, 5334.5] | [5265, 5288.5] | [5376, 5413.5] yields -0.3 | 6.63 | 6.87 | 6.93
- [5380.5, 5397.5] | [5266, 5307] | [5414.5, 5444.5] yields 0.1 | 6.79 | 7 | 7.13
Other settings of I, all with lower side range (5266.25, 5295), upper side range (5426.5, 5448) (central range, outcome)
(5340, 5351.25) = -0.5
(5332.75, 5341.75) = -0.3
